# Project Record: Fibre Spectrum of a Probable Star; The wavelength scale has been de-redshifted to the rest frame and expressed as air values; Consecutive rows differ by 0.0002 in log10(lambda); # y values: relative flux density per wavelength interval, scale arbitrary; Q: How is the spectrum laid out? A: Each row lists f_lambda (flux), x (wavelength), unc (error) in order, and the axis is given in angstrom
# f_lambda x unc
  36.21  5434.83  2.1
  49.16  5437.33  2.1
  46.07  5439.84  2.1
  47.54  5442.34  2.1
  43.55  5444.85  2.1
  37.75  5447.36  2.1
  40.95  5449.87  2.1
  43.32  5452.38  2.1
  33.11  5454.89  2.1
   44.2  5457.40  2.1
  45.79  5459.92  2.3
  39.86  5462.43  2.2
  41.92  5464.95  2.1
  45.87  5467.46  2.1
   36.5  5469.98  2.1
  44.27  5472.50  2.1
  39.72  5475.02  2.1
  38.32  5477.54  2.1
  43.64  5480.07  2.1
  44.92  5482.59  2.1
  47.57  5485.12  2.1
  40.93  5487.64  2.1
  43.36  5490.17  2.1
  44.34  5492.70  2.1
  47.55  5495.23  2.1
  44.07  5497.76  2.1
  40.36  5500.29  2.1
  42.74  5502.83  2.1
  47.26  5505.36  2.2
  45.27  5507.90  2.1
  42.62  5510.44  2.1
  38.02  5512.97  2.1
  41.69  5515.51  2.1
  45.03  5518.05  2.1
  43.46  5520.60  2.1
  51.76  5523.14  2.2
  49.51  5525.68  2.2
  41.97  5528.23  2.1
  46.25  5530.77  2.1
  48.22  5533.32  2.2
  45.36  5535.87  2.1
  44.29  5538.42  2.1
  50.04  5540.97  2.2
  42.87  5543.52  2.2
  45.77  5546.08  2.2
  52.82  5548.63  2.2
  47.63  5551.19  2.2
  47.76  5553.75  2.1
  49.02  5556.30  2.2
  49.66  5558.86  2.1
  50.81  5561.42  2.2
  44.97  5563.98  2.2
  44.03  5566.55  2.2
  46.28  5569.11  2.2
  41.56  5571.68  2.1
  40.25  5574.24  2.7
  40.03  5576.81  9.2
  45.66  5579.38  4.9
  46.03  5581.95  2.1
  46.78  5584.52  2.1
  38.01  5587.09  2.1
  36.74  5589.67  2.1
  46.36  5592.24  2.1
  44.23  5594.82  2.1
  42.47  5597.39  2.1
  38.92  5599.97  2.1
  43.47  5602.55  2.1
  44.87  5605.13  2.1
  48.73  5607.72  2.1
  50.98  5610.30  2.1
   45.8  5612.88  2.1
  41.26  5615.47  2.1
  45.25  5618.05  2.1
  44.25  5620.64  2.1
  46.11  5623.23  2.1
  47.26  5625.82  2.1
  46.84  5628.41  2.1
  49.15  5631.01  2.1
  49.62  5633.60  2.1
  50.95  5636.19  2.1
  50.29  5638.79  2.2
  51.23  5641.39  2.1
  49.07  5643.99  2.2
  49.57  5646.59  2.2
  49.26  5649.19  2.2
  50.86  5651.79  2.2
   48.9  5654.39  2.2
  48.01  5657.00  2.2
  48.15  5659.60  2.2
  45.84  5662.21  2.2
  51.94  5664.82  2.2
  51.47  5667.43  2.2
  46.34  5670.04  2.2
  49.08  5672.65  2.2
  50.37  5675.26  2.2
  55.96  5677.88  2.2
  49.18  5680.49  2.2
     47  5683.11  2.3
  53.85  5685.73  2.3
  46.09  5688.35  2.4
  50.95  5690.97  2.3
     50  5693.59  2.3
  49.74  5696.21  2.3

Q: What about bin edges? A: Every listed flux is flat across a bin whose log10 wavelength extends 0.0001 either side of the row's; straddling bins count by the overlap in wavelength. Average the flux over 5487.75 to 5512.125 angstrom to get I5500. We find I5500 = 43.9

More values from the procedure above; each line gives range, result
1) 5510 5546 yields 45.2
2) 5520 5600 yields 45.4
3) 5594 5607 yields 43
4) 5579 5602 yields 42.7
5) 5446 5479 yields 40.9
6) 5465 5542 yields 44.1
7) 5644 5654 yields 49.7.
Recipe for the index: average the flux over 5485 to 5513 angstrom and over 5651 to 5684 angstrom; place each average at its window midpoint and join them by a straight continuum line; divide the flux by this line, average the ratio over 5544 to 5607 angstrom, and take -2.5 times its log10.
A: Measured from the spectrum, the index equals 0.04 mag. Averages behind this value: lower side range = 43.8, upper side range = 49.5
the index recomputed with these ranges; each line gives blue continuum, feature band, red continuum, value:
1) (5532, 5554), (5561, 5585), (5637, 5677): 0.080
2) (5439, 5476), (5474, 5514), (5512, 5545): 0.012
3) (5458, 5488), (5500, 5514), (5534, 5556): 0.044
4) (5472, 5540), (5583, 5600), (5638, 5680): 0.123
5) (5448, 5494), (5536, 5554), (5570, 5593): -0.119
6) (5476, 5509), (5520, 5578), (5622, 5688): -0.014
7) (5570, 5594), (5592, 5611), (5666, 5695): -0.018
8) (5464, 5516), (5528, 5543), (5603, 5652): -0.039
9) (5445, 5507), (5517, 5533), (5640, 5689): -0.051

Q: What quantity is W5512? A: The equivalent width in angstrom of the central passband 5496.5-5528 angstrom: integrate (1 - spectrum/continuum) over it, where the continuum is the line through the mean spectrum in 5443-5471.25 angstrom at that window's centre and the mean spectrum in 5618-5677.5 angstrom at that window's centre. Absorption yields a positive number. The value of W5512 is -0.5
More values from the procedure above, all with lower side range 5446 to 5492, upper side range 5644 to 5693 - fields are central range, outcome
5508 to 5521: 0.37 angstrom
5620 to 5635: 0.20 angstrom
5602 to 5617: 0.42 angstrom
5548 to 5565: -1.37 angstrom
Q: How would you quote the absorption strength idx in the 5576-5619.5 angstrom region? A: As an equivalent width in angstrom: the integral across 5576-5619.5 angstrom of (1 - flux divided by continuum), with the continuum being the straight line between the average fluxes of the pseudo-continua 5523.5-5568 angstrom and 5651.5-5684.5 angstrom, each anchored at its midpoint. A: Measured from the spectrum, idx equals 3.85 angstrom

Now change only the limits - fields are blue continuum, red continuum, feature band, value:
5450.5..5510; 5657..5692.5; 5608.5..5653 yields 0.0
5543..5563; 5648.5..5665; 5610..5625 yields 1.0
